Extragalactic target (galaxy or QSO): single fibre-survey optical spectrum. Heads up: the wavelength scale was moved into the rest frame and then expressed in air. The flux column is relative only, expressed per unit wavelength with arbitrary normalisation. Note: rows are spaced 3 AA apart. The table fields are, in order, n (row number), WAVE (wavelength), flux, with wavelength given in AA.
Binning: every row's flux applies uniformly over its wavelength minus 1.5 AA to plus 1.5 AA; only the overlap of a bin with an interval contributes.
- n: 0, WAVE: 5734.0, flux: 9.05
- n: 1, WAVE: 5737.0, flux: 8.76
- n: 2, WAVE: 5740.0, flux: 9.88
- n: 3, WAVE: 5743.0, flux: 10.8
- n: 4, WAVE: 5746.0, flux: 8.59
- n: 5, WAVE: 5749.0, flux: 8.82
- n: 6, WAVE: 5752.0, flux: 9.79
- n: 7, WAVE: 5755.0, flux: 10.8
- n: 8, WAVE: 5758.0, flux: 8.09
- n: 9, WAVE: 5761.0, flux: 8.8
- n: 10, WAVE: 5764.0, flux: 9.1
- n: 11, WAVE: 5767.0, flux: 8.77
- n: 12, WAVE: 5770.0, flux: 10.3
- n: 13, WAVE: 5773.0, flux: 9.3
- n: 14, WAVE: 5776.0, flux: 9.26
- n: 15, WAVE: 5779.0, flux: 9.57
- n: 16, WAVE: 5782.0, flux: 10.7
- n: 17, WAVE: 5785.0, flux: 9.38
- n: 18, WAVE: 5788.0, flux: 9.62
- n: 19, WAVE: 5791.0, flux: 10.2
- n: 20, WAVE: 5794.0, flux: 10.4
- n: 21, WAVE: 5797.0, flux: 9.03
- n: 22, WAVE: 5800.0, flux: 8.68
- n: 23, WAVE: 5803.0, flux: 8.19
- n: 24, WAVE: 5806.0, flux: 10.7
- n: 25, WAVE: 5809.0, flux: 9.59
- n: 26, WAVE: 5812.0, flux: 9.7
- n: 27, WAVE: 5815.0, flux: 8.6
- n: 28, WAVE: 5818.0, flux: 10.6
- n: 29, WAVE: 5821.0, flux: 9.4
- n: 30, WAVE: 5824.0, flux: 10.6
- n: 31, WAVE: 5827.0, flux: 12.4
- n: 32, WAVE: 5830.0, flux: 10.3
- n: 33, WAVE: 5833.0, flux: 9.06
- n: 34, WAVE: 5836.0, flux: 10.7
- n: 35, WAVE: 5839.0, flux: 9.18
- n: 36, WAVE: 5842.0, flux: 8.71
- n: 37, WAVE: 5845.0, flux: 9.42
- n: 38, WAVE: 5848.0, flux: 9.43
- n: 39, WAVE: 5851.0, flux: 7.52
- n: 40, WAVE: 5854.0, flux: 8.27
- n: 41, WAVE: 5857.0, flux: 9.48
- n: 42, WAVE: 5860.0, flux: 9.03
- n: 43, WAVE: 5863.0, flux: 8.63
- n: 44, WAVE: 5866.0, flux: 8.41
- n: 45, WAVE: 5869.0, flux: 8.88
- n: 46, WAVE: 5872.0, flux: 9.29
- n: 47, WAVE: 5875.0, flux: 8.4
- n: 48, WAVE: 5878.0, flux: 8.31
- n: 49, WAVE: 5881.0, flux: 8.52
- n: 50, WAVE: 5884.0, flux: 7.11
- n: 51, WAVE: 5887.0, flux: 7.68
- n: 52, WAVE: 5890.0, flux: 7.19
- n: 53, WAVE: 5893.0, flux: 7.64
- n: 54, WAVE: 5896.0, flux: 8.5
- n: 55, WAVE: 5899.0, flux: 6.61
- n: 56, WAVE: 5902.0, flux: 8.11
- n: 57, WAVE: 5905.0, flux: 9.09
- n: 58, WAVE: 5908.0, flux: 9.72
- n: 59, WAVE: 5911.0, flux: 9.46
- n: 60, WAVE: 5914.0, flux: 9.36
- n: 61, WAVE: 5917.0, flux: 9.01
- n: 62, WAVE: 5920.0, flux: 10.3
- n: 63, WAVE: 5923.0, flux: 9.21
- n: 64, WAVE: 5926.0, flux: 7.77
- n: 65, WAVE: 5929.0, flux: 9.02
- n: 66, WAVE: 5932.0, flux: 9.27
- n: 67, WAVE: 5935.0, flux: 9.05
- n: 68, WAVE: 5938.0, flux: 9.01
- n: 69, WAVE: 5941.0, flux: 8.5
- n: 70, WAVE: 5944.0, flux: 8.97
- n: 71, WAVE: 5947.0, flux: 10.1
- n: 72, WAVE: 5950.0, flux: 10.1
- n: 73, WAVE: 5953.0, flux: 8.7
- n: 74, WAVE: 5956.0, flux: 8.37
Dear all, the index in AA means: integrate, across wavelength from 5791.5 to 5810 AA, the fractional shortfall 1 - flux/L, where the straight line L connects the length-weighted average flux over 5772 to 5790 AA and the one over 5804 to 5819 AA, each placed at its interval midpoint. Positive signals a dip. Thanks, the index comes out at 0.5 AA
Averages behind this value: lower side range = 9.66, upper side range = 9.76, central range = 9.47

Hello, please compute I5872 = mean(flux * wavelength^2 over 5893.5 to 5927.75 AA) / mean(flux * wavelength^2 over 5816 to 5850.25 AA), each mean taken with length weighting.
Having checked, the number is 0.91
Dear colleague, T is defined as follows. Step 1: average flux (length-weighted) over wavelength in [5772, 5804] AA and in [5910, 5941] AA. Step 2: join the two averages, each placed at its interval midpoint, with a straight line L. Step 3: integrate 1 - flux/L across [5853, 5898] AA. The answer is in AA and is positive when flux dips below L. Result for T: 4.47 AA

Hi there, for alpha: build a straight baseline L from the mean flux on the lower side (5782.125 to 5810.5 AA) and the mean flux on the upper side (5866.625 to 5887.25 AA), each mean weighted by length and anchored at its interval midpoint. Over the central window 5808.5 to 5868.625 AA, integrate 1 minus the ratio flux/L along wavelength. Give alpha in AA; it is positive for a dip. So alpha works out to -3.3 AA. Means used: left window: 9.59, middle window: 9.44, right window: 8.36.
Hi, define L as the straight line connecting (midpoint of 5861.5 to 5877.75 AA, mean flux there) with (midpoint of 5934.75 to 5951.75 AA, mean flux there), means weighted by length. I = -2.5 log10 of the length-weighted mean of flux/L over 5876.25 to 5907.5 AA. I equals 0.12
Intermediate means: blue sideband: 8.69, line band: 7.94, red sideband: 9.3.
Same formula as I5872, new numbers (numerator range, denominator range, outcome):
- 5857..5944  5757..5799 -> 0.95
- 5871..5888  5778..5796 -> 0.85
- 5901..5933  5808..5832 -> 0.93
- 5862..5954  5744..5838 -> 0.94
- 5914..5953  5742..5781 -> 1.04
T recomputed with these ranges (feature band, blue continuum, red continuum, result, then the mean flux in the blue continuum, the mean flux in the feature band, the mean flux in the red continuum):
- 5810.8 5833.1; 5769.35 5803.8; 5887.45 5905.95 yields -2.87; 9.56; 10.2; 7.81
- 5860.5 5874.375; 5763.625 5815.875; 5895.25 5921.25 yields 0.49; 9.52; 8.79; 8.9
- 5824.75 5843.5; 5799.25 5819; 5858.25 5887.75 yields -2.11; 9.44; 10.1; 8.45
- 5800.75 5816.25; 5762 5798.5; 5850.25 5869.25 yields -0.11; 9.62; 9.34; 8.63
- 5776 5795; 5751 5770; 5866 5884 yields -1.63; 9.3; 9.91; 8.53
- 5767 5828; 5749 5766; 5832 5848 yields -2.77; 9.26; 9.76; 9.43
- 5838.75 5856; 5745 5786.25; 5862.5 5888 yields -0.24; 9.39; 8.75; 8.36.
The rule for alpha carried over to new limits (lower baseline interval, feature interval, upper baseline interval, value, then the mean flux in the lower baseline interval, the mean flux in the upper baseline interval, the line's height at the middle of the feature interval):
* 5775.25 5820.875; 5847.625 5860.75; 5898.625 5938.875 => 0.92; 9.61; 8.99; 9.32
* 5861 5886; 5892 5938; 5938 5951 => 0.75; 8.44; 9.34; 8.97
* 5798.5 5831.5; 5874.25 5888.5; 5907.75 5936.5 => 2.22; 9.89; 9.2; 9.46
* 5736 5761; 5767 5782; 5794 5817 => -0.42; 9.42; 9.32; 9.37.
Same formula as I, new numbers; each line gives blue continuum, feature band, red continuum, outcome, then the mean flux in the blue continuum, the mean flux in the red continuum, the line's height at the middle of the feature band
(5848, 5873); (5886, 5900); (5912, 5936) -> 0.18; 8.72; 9.13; 8.93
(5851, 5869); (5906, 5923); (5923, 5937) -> -0.09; 8.67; 8.83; 8.8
